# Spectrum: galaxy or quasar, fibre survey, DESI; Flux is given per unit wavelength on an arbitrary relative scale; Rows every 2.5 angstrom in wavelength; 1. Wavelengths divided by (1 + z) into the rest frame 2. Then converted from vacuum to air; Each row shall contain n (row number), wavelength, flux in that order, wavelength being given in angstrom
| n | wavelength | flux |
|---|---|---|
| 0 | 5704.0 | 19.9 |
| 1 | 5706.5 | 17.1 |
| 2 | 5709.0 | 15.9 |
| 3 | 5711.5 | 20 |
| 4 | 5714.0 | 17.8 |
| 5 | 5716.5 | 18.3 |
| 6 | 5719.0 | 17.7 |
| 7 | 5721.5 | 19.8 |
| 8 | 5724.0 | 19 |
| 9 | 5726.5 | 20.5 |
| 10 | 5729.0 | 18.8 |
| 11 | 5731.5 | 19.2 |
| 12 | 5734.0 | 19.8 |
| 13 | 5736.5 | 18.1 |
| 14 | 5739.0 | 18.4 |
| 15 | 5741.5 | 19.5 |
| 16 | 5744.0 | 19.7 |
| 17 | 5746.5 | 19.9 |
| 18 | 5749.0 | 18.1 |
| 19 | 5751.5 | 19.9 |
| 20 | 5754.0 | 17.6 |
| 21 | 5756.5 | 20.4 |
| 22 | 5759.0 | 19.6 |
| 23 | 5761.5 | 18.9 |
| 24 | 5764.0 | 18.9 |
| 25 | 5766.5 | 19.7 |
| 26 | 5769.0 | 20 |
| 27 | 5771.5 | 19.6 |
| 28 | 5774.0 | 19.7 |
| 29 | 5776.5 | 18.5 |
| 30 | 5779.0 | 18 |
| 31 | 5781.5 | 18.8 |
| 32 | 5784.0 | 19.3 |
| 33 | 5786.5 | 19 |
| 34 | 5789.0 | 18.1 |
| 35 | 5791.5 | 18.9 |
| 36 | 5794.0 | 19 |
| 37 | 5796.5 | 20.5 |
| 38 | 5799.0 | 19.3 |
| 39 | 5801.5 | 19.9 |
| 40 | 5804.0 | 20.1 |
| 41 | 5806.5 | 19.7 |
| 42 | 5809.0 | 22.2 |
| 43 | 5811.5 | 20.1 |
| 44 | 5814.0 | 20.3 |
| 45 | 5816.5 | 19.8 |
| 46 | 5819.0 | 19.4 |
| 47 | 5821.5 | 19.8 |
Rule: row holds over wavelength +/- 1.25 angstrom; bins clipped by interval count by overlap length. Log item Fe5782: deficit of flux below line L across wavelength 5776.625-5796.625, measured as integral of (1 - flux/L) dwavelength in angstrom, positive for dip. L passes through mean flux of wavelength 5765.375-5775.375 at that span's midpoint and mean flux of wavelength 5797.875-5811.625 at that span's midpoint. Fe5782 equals 1.1 angstrom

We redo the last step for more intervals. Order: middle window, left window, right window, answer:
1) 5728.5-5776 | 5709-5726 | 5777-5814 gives -0.6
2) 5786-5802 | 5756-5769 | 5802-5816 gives 0.7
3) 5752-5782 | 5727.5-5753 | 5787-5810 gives 0.3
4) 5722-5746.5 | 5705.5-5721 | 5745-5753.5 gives -0.8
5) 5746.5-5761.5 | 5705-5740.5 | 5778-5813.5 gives -0.1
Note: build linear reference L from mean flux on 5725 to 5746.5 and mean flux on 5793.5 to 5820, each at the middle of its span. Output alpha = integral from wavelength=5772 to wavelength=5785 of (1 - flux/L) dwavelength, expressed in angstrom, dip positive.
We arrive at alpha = 0.6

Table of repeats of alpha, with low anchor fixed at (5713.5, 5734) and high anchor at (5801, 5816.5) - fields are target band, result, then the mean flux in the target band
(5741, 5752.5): -0.03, 19.4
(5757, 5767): 0.14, 19.3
